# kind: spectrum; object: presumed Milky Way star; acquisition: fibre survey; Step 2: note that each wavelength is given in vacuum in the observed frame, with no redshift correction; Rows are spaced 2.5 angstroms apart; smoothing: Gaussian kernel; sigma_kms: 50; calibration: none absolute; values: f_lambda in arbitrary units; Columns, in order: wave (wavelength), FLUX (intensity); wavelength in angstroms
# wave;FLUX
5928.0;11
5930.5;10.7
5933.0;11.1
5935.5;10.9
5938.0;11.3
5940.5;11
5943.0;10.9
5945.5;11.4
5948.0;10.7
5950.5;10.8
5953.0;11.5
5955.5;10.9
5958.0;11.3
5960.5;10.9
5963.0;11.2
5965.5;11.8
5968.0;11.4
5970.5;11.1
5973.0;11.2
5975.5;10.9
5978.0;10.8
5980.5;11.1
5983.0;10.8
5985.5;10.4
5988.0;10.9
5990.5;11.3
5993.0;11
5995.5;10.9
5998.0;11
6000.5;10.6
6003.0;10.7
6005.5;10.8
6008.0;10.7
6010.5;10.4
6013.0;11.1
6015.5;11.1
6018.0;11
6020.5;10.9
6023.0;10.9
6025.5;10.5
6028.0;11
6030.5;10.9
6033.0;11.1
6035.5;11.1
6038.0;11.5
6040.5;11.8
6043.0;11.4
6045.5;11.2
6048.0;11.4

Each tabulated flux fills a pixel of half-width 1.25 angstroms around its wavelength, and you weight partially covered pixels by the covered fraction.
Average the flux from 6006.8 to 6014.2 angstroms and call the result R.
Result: 10.7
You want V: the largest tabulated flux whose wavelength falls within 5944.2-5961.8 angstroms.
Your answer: 11.5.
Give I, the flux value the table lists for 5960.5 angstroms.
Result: 10.9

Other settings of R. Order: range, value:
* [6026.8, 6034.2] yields 11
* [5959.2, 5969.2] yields 11.3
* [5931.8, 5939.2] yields 11.1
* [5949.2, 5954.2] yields 11.1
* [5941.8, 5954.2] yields 11.1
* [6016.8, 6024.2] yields 10.9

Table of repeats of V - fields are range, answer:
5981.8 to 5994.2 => 11.3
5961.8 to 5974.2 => 11.8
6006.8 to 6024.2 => 11.1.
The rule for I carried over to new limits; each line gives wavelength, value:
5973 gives 11.2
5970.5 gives 11.1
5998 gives 11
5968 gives 11.4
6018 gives 11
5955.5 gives 10.9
